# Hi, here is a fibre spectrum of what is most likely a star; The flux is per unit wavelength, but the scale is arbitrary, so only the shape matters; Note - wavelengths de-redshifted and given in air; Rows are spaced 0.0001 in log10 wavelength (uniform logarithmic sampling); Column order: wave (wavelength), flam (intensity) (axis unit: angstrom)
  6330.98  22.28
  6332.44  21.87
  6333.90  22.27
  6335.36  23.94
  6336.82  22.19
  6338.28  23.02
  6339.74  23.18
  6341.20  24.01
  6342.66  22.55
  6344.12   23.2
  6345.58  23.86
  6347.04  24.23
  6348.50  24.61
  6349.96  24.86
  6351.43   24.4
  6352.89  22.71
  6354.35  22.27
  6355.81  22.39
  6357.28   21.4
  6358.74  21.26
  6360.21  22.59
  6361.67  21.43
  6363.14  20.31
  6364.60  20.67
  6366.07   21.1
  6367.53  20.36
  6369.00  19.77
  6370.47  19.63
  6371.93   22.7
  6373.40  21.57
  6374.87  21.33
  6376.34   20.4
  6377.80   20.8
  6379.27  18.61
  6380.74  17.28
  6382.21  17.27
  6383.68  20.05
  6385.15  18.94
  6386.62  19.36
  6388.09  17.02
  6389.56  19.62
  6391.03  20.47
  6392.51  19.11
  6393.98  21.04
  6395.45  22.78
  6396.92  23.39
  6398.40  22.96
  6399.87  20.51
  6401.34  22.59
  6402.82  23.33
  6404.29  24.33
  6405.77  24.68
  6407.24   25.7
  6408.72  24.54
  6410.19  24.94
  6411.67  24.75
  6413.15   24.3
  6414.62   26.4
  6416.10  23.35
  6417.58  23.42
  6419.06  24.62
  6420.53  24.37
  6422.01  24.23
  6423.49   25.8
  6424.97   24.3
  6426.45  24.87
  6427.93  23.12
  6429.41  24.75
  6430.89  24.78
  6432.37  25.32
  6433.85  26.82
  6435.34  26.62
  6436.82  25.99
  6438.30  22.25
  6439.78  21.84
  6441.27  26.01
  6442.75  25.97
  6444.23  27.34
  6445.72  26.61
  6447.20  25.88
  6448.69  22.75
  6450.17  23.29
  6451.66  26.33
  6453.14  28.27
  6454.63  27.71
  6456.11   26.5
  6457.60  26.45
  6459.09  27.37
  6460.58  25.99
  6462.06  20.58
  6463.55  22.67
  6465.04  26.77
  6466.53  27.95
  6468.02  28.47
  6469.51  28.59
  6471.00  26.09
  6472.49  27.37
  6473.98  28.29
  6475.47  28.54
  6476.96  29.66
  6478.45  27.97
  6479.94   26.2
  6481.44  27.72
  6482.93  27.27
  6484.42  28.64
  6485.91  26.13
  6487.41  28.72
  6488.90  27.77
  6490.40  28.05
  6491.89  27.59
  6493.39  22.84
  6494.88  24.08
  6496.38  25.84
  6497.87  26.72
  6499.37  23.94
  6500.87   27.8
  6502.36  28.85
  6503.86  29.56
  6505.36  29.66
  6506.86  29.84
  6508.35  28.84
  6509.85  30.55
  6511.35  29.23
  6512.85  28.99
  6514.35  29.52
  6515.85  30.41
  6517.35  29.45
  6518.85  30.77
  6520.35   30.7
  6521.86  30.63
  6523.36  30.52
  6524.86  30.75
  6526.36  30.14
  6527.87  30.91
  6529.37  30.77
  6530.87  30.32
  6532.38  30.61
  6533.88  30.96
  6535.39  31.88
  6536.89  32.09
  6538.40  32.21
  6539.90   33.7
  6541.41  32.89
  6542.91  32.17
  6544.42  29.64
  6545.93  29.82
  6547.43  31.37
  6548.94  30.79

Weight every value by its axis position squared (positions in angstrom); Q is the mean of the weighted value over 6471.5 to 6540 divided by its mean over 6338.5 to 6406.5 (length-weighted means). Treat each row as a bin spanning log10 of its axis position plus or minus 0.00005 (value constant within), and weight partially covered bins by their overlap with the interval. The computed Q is 1.4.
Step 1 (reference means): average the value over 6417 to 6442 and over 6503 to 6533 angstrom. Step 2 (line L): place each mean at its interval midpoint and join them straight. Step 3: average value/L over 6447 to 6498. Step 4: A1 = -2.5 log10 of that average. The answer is 0.03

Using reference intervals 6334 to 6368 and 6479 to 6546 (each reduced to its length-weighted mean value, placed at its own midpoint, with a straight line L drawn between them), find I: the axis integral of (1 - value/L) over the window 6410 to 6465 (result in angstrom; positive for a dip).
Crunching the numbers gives 2.3 angstrom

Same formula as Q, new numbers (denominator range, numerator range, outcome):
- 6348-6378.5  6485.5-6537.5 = 1.40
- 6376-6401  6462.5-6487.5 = 1.40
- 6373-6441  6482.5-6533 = 1.30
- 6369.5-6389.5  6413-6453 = 1.29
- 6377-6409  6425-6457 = 1.22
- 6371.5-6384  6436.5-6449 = 1.28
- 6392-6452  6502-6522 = 1.26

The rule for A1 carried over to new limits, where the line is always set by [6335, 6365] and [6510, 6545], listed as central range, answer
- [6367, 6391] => 0.22 mag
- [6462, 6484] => 0.05 mag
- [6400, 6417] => 0.05 mag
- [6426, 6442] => 0.08 mag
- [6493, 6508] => 0.10 mag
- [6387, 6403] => 0.18 mag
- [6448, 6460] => 0.06 mag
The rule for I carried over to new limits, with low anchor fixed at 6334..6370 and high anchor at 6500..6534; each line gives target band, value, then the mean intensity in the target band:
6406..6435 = 0.9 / 24.8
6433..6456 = 0.9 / 25.6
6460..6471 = 0.7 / 25.9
